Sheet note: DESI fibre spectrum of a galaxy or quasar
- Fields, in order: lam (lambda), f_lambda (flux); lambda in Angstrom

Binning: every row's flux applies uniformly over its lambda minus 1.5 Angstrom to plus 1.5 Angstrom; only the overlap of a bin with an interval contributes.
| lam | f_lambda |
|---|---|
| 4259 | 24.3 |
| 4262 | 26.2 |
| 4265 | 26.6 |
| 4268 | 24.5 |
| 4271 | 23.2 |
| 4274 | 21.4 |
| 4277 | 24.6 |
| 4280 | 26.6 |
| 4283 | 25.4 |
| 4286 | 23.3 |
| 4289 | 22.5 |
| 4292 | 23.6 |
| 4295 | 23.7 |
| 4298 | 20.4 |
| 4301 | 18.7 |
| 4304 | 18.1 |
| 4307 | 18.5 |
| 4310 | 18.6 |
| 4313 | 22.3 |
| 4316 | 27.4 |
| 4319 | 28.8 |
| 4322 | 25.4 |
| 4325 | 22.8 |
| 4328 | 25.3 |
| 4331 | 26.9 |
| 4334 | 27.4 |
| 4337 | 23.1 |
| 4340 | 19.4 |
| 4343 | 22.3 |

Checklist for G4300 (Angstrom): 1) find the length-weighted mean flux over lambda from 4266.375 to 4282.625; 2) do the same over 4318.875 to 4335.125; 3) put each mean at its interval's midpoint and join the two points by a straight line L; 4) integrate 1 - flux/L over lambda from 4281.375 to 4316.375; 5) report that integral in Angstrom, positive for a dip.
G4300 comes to 4.5 Angstrom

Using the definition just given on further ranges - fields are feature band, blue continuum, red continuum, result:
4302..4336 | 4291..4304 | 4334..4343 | -2.9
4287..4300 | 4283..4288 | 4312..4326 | 1.0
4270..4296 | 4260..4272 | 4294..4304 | -1.4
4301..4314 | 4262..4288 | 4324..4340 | 2.9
